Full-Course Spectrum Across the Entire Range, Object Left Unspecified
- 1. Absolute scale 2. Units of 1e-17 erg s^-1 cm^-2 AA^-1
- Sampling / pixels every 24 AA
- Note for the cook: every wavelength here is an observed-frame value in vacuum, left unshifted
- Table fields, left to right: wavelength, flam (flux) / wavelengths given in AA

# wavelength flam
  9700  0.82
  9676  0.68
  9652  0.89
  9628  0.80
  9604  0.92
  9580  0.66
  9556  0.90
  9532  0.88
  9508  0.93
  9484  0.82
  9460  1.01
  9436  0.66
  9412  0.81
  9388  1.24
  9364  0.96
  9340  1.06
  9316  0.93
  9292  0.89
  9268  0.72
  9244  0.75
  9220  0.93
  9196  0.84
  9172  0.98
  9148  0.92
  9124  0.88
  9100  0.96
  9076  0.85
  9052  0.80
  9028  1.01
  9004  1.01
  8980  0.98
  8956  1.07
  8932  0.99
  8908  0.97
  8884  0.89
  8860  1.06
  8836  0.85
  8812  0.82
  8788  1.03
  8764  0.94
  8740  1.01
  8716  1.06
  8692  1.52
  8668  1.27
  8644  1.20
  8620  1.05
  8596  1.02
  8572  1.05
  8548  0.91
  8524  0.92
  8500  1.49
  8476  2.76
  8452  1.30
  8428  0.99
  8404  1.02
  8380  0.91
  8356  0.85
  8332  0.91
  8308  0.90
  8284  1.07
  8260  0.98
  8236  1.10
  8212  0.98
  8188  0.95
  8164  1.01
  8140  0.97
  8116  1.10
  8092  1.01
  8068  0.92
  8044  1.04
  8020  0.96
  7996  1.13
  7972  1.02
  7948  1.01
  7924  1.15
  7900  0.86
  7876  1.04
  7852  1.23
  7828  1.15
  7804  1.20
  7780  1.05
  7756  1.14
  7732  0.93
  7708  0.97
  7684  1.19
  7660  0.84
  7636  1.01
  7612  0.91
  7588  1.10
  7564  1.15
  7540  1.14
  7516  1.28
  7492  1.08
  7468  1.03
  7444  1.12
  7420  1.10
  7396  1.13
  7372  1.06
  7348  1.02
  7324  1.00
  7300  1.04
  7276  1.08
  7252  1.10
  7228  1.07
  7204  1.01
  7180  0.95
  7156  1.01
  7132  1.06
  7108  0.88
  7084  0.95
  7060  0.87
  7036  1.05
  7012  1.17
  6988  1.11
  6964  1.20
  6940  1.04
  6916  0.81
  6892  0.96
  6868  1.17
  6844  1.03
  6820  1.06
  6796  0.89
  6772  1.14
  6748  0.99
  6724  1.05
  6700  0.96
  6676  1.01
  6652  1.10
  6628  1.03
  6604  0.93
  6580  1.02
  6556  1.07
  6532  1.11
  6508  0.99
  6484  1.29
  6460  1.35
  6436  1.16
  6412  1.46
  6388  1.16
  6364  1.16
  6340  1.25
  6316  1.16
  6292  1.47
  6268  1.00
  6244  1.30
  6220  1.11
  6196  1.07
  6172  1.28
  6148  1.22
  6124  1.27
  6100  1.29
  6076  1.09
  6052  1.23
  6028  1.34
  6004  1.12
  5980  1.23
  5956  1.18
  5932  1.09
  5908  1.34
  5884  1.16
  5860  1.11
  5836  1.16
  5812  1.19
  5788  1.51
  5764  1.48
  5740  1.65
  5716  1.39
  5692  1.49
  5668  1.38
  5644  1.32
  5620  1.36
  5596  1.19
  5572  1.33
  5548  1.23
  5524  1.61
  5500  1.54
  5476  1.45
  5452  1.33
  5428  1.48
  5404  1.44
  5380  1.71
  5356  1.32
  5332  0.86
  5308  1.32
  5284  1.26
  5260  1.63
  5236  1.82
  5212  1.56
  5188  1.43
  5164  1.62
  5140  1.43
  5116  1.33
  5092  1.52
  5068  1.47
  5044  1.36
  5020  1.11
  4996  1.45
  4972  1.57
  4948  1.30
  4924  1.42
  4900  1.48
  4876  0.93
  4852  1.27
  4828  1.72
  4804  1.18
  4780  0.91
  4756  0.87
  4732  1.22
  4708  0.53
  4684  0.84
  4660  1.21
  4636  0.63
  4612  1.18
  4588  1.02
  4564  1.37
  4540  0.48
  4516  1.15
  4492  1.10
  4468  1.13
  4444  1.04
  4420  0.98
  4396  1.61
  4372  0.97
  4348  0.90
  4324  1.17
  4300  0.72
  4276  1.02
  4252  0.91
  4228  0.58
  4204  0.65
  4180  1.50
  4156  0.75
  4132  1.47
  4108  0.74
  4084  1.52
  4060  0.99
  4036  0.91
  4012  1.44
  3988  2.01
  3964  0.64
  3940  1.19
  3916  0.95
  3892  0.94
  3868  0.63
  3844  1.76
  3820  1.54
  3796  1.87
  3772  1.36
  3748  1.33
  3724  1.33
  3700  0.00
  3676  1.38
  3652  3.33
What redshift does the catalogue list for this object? 0.29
